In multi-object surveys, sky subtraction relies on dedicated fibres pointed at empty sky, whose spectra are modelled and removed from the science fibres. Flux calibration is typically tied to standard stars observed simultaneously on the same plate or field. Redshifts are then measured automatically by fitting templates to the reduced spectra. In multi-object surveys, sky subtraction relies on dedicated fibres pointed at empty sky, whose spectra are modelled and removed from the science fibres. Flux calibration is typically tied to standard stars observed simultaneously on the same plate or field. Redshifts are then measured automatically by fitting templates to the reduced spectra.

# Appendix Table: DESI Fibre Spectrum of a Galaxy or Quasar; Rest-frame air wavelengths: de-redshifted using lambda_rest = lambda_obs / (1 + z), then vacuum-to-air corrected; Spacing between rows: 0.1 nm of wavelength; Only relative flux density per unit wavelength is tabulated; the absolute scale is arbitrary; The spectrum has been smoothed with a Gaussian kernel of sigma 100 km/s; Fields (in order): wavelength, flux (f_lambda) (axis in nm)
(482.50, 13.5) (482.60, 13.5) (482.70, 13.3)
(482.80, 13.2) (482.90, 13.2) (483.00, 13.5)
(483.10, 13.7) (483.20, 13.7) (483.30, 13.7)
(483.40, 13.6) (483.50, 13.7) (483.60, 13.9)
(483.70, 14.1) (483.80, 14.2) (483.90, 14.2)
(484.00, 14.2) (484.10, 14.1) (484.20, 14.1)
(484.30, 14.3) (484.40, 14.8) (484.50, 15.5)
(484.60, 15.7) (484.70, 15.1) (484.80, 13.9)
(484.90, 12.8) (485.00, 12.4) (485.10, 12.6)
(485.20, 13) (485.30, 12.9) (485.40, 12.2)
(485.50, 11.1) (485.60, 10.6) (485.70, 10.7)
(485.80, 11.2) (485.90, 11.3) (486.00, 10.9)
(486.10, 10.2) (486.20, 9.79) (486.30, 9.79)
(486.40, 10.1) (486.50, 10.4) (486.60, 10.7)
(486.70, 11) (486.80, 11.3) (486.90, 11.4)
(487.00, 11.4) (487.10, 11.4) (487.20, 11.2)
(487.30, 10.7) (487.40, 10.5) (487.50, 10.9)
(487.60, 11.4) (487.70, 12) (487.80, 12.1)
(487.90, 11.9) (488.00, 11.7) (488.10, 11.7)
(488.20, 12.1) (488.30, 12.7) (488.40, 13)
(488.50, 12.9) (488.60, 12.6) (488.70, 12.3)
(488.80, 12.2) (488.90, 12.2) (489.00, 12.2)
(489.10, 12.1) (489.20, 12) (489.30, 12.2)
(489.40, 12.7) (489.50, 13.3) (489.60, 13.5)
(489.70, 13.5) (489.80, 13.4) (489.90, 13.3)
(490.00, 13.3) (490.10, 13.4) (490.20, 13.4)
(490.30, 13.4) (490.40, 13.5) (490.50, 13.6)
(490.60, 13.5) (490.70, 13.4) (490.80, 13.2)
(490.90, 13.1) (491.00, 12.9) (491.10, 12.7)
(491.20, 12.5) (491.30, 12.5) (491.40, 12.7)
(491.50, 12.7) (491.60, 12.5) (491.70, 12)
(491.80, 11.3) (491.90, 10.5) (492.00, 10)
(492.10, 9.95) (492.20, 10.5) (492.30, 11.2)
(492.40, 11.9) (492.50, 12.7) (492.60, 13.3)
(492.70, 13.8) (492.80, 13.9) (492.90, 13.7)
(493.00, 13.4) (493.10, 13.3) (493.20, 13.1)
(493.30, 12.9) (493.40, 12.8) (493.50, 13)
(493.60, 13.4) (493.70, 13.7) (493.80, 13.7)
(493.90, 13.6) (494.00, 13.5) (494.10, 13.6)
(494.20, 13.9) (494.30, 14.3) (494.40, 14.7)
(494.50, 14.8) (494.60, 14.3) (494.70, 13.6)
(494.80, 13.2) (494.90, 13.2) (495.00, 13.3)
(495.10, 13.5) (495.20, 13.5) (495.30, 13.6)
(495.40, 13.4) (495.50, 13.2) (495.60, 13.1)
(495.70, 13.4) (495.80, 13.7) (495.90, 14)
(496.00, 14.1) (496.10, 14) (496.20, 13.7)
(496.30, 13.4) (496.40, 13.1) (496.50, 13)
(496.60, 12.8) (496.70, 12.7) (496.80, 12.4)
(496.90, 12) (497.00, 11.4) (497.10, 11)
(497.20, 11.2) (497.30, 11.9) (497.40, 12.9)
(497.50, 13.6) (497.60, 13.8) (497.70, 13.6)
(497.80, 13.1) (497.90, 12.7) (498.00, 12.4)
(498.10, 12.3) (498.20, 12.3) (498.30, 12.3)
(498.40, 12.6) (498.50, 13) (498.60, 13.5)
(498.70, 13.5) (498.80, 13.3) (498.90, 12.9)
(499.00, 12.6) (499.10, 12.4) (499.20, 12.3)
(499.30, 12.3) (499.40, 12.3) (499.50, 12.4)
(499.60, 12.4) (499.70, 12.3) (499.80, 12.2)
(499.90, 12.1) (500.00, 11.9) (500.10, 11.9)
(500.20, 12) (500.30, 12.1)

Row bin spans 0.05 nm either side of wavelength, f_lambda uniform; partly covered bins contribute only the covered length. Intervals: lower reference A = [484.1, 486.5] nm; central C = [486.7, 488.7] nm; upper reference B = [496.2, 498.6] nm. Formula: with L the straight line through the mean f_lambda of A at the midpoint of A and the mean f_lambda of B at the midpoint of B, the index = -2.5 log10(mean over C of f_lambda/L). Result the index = 0.06 mag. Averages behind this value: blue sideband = 12.4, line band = 11.7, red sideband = 12.6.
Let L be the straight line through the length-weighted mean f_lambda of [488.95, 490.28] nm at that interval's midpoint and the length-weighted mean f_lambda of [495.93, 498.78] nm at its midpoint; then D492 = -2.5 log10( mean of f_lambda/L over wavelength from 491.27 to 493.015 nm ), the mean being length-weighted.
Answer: 0.07 mag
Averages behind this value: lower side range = 13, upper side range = 12.8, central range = 12.1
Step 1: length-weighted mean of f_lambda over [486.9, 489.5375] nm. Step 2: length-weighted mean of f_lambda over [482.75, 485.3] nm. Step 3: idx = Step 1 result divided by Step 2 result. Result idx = 0.86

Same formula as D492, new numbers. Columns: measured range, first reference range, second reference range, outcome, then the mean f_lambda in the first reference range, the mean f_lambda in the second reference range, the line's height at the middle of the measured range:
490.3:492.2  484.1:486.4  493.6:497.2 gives 0.056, 12.5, 13.4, 13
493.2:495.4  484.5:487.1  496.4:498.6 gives -0.106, 11.8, 12.6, 12.3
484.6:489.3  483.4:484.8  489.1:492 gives 0.165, 14.4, 12.8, 13.7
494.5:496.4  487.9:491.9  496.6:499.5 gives -0.080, 12.7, 12.6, 12.6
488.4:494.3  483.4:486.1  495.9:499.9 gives 0.012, 13.2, 12.7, 12.9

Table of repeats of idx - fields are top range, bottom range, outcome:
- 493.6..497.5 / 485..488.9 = 1.16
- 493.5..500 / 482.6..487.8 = 1.05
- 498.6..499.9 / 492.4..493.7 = 0.95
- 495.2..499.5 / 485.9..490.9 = 1.07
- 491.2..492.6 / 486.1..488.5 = 1.03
